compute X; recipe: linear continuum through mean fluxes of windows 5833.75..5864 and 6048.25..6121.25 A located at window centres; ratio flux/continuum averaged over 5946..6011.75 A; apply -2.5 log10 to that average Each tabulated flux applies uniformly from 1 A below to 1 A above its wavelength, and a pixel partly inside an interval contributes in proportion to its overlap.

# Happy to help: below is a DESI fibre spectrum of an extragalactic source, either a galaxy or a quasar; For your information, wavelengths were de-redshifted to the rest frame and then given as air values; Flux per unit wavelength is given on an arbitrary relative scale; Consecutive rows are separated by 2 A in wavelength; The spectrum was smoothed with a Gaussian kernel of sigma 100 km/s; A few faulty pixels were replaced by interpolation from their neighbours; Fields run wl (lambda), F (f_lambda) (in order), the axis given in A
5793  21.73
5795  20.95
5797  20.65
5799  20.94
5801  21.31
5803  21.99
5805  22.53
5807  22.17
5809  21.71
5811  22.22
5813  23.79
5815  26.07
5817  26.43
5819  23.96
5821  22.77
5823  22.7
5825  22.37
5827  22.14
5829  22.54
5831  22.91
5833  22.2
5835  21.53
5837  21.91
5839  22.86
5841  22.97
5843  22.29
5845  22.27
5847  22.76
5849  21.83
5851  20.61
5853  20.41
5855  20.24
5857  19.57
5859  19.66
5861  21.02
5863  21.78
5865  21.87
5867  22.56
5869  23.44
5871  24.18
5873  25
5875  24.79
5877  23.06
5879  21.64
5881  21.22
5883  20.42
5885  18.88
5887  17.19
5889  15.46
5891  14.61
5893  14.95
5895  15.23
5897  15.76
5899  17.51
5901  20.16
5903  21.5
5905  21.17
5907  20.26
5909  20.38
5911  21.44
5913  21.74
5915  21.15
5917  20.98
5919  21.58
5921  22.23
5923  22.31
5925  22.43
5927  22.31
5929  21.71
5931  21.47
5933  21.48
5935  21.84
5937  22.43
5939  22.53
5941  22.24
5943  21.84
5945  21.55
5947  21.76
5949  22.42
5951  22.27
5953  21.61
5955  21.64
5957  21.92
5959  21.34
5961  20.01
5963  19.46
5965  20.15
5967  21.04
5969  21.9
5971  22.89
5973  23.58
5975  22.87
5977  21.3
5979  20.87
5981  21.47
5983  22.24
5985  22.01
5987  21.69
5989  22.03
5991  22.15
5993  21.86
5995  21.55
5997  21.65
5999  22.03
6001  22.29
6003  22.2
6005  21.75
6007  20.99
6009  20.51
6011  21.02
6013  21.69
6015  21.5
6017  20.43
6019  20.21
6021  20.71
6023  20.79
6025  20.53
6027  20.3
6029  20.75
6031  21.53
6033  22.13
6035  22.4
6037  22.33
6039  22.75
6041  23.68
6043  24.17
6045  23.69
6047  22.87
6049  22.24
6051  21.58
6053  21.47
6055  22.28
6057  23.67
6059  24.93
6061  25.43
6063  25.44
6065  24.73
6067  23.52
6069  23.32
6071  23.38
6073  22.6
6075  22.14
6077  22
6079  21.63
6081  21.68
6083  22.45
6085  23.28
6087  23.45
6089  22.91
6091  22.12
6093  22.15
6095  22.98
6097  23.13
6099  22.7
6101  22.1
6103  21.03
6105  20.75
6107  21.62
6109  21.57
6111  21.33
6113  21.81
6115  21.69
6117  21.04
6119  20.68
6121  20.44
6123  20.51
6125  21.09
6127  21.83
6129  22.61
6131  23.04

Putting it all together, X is 0.018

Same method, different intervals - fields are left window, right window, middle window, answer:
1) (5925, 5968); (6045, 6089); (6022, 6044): 0.03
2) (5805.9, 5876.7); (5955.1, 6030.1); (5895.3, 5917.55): 0.10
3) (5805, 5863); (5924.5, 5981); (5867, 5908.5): 0.11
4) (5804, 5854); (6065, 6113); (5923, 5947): 0.03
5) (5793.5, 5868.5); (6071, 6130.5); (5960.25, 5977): 0.03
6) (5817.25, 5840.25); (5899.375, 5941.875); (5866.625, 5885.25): -0.03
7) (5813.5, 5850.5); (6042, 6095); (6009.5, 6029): 0.11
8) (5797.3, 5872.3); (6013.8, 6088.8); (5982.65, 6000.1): 0.03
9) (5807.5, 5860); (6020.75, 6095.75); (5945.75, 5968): 0.06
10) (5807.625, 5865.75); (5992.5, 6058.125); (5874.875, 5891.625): 0.14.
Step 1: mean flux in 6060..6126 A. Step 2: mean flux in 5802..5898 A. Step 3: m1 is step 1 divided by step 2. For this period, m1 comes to 1.0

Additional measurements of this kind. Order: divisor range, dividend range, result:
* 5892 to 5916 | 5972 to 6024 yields 1.12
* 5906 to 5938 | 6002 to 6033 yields 0.97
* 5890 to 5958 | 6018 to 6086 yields 1.09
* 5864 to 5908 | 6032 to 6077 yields 1.16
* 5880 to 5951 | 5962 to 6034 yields 1.05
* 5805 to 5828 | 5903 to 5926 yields 0.92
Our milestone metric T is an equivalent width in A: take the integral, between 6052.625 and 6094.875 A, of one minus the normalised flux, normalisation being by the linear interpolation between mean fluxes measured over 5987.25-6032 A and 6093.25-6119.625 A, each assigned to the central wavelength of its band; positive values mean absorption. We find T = -2.9 A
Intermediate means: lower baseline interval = 21.3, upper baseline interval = 21.8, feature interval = 23.1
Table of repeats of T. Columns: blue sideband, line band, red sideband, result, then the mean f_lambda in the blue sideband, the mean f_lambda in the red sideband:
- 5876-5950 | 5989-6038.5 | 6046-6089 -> 1.6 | 20.5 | 23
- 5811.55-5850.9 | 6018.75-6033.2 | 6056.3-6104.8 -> 1.3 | 22.9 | 23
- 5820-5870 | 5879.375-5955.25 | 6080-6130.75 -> 4.9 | 21.9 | 21.9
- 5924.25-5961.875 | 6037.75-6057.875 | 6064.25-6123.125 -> -0.7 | 21.8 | 22.2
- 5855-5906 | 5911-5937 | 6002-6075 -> -1.3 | 20.1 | 22.3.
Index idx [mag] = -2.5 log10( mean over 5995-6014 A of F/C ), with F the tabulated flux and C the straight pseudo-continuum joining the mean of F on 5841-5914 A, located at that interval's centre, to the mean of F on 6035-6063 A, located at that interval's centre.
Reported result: 0.046 mag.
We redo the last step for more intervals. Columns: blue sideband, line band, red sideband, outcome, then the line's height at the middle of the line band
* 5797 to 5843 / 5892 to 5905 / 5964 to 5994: 0.24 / 22.3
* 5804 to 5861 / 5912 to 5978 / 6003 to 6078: 0.03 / 22.3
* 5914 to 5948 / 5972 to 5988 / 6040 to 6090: 0.02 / 22.3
